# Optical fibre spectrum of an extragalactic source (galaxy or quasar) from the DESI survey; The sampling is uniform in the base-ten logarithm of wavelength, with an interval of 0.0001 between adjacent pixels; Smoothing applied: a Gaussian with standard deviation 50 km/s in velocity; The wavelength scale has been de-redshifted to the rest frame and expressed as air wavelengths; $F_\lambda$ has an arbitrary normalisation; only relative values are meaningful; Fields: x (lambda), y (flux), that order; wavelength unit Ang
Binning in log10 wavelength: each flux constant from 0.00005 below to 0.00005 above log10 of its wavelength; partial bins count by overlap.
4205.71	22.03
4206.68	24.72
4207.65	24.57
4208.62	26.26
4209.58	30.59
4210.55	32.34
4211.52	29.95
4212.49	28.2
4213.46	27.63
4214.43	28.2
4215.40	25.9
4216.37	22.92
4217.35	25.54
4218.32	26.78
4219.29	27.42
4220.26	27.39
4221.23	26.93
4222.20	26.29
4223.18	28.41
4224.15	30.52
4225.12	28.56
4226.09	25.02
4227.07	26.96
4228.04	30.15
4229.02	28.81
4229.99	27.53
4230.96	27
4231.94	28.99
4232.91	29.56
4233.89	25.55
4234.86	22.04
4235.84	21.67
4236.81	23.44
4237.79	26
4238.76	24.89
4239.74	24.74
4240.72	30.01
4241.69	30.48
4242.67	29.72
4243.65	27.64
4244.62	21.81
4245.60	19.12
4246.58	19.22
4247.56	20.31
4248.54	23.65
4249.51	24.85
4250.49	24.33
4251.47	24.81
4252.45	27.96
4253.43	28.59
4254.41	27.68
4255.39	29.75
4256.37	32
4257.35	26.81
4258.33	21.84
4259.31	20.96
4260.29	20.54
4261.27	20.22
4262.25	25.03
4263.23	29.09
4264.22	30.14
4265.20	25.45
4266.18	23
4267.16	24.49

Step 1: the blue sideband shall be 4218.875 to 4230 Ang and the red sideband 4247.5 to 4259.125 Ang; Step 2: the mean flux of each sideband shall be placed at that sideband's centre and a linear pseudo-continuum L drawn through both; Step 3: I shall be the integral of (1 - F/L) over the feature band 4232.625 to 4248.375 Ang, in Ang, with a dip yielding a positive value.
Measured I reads 1.3 Ang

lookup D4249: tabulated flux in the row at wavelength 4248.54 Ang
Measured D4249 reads 23.65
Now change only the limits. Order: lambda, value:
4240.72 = 30.01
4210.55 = 32.34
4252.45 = 27.96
